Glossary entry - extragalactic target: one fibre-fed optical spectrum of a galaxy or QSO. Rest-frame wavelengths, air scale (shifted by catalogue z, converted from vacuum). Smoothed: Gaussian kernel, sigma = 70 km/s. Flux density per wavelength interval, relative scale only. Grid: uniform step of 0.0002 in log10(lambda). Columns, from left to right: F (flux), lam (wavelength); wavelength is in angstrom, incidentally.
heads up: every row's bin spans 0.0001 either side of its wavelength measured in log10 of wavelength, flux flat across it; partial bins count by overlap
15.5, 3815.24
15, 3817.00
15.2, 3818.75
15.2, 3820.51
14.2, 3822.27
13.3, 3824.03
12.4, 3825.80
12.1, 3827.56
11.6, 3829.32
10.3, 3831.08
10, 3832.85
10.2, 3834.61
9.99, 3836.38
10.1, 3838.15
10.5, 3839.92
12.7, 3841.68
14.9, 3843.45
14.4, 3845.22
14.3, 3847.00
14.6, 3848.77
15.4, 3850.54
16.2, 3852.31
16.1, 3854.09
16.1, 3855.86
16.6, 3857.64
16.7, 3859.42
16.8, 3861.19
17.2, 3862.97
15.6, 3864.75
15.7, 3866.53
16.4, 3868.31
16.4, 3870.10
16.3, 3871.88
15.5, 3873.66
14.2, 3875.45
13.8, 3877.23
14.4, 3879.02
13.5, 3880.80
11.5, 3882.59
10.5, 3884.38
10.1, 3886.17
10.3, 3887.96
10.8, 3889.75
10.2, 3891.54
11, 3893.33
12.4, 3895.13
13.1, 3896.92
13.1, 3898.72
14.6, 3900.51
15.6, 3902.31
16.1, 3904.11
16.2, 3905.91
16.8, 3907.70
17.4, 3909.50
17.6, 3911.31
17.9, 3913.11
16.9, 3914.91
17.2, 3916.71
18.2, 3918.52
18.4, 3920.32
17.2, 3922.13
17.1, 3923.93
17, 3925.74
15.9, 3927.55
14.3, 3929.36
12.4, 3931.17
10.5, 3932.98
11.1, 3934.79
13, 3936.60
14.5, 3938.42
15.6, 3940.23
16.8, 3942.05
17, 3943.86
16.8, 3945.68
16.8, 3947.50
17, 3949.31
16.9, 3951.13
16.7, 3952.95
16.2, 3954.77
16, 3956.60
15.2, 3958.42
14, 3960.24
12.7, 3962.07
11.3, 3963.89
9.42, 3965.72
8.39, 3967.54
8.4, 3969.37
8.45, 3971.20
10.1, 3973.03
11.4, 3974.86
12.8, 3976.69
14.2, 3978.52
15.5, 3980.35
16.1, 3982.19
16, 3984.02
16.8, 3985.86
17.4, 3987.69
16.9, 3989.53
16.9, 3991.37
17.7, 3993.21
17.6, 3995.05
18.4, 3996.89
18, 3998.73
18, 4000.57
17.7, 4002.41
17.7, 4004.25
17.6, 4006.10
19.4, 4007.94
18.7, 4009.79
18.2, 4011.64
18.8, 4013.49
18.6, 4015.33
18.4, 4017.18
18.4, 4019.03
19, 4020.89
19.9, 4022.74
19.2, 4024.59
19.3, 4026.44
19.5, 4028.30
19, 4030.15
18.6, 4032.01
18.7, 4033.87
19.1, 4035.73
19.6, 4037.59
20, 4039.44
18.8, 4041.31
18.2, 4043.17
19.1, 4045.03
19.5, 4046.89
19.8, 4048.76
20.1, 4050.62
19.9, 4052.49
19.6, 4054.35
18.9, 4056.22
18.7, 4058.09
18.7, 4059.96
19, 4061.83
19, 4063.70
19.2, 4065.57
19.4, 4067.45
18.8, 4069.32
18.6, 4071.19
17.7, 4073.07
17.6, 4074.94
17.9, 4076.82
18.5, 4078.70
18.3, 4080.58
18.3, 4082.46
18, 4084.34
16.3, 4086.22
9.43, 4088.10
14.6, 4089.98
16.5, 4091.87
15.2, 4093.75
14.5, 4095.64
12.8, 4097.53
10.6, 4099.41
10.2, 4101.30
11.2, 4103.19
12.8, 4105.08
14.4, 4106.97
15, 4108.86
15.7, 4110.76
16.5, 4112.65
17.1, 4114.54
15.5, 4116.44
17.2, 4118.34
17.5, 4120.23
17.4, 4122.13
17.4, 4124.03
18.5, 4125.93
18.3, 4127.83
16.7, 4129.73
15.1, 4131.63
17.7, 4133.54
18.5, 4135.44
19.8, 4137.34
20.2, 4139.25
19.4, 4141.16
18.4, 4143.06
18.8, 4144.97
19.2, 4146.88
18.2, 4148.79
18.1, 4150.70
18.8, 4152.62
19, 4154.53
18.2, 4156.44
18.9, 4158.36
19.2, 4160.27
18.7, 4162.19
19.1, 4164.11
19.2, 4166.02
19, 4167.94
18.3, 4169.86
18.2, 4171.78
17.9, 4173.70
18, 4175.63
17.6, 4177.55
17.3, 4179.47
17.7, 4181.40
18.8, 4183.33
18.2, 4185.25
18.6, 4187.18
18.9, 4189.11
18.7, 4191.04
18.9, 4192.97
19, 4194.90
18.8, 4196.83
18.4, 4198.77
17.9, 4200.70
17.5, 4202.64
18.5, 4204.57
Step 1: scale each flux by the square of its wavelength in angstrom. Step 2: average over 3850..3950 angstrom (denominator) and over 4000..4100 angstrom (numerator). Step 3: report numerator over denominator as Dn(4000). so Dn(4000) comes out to 1.3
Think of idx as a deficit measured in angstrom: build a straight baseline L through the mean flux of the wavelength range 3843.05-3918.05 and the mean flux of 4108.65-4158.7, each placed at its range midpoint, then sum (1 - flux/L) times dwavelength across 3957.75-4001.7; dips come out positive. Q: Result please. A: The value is 4.8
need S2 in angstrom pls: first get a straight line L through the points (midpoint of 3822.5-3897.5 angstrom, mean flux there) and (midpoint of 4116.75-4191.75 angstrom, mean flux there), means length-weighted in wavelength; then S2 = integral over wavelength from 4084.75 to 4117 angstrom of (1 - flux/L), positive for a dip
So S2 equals 6.21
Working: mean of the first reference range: 13.4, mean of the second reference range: 18.3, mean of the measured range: 14.1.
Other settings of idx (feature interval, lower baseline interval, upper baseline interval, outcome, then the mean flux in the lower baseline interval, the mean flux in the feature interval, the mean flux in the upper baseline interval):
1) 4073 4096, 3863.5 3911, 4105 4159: 0.7 angstrom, 14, 16.4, 17.6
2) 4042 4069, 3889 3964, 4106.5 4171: -3.8 angstrom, 15.2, 19.2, 17.9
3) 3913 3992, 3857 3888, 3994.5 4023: 9.7 angstrom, 14.6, 14.7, 18.4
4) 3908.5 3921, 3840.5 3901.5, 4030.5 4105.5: -2.3 angstrom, 14.1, 17.6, 17.3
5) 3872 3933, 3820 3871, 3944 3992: -2.0 angstrom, 14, 14.5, 14.2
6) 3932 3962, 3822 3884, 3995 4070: 2.5 angstrom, 14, 15.2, 18.9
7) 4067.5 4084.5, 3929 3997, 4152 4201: -1.7 angstrom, 14.4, 18.3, 18.5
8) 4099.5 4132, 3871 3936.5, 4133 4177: 4.5 angstrom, 14.4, 15.6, 18.7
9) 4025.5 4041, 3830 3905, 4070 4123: -4.3 angstrom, 13.7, 19.2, 15.6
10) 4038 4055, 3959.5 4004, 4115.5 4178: -3.8 angstrom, 14.4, 19.5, 18.3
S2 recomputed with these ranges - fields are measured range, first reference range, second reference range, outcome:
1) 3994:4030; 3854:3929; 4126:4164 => -3.97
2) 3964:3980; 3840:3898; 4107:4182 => 5.08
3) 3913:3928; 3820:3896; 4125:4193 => -2.90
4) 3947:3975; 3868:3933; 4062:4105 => 3.80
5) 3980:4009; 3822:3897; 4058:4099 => -3.24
